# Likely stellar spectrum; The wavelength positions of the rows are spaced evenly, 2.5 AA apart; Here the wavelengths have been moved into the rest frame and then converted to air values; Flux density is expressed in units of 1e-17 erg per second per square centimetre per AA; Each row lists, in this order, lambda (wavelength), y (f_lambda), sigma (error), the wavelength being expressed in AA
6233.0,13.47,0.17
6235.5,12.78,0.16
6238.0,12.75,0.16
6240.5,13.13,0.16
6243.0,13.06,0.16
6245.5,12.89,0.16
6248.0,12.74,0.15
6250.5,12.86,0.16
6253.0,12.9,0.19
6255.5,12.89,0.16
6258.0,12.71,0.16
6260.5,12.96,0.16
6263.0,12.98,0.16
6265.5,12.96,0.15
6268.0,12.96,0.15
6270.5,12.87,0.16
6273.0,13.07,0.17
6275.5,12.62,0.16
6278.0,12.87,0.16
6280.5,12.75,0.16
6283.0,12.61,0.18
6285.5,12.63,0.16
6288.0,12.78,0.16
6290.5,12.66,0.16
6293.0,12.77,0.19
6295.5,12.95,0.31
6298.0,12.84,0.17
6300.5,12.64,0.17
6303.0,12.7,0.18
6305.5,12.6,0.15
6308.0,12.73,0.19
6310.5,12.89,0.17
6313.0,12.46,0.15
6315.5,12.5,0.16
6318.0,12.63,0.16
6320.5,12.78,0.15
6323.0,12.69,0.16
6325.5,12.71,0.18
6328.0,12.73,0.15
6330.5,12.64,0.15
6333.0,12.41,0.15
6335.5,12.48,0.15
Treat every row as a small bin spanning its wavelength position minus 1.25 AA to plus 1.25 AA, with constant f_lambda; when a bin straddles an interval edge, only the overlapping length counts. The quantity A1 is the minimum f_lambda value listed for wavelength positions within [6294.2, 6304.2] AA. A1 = 12.64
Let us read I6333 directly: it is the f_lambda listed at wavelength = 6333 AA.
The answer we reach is 12.41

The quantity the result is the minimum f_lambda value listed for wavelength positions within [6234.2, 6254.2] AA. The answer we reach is 12.74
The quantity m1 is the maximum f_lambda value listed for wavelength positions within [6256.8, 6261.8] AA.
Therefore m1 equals 12.96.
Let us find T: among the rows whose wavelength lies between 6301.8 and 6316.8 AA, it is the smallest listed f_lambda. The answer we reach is 12.46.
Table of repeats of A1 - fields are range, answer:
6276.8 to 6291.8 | 12.61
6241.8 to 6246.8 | 12.89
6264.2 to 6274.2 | 12.87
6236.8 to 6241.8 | 12.75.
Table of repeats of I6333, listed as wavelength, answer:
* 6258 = 12.71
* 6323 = 12.69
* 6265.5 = 12.96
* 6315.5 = 12.5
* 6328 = 12.73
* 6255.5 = 12.89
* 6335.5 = 12.48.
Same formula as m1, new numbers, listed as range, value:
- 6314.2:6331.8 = 12.78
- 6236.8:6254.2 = 13.13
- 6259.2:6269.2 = 12.98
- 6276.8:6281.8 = 12.87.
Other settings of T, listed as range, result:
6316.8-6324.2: 12.63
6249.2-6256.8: 12.86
